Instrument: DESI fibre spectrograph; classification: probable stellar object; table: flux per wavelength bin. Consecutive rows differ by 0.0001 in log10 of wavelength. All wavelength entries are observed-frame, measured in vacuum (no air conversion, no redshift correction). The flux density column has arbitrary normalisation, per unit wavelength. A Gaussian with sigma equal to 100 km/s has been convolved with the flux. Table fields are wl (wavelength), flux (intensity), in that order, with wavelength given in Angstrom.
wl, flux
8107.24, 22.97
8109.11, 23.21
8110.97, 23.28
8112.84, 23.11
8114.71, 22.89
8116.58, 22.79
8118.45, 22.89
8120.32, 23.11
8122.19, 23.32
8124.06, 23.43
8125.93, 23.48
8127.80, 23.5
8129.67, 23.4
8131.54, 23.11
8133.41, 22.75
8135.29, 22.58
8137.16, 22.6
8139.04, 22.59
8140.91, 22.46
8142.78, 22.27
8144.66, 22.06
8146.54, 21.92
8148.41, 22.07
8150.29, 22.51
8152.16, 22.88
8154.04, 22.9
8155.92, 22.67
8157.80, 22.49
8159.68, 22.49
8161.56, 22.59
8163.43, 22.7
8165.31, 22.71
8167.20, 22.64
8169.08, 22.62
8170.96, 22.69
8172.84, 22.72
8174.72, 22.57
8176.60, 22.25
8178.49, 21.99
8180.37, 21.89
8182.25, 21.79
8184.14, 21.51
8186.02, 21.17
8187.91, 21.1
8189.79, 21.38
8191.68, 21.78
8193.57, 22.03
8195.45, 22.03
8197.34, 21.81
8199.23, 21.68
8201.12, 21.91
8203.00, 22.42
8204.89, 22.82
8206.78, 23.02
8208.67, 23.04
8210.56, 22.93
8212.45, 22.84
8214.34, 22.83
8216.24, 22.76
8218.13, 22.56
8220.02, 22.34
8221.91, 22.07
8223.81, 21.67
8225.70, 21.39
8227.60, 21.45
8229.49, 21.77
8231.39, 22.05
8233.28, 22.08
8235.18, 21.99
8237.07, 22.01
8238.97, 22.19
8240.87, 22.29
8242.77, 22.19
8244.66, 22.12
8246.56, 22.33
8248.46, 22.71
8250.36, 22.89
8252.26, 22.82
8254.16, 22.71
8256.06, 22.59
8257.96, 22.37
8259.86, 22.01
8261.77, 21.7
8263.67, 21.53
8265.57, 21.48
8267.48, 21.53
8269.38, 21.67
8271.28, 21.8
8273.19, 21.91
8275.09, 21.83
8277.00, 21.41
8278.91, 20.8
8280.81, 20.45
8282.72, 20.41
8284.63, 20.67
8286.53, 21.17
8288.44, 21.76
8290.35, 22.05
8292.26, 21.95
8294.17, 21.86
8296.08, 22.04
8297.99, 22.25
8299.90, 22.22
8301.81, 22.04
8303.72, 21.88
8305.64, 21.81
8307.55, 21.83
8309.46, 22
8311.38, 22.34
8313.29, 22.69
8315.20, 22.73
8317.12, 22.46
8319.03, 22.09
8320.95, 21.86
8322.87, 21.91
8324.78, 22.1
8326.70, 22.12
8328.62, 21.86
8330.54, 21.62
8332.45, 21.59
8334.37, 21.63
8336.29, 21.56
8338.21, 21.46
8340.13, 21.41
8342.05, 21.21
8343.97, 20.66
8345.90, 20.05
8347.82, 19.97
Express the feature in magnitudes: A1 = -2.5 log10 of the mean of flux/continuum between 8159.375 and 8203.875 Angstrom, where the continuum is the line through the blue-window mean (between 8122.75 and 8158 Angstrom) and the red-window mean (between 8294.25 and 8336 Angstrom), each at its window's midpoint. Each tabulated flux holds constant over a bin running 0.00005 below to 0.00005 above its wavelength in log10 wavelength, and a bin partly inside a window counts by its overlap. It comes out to 0.02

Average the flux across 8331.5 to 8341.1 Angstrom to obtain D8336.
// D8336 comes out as 21.5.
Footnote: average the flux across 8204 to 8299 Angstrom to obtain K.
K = 22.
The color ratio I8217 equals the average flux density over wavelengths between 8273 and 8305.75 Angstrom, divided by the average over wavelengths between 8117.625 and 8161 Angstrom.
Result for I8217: 0.9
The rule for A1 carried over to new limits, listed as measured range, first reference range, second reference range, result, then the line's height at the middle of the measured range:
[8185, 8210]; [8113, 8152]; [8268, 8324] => 0.018 mag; 22.4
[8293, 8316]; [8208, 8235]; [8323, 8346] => -0.022 mag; 21.7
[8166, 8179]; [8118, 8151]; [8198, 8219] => 0.009 mag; 22.7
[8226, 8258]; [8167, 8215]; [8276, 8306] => -0.019 mag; 21.9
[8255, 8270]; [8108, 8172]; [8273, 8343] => 0.008 mag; 22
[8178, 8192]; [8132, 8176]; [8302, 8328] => 0.045 mag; 22.5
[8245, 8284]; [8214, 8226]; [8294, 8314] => 0.016 mag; 22.2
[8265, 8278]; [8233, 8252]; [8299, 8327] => 0.029 mag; 22.2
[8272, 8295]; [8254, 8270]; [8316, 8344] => 0.026 mag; 21.9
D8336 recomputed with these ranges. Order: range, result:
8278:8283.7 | 20.6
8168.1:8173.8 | 22.7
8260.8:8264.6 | 21.6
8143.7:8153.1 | 22.3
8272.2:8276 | 21.9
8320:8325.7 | 22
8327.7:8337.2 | 21.7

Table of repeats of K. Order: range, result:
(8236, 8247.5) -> 22.2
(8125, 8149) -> 22.7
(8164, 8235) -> 22.2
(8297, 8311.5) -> 22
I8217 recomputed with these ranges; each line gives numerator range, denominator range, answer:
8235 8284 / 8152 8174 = 0.97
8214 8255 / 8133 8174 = 0.99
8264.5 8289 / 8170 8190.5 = 0.97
